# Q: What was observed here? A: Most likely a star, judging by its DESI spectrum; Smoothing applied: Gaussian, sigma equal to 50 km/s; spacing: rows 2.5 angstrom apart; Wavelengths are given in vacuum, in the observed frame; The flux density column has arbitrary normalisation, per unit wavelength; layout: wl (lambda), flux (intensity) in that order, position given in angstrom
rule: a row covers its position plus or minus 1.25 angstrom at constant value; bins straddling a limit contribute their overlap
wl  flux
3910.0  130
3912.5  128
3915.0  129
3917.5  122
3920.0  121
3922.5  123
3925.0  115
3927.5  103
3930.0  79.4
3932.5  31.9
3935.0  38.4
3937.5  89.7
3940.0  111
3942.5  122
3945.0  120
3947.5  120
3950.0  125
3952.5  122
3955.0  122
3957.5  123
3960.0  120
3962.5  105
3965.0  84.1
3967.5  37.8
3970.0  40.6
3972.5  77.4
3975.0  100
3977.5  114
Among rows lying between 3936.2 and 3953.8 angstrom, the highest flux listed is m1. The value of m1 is 125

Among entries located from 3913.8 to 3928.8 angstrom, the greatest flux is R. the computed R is 129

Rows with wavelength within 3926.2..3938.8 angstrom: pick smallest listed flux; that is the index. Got 31.9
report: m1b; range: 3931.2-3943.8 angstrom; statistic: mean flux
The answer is 78.8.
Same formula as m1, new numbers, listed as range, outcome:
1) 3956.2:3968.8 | 123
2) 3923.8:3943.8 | 122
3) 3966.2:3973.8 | 77.4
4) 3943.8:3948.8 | 120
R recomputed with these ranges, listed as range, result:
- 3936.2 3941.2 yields 111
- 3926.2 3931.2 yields 103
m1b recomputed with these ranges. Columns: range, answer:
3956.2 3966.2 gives 108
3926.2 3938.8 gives 68.8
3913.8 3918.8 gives 125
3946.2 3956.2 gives 122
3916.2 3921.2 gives 122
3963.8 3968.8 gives 60.5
